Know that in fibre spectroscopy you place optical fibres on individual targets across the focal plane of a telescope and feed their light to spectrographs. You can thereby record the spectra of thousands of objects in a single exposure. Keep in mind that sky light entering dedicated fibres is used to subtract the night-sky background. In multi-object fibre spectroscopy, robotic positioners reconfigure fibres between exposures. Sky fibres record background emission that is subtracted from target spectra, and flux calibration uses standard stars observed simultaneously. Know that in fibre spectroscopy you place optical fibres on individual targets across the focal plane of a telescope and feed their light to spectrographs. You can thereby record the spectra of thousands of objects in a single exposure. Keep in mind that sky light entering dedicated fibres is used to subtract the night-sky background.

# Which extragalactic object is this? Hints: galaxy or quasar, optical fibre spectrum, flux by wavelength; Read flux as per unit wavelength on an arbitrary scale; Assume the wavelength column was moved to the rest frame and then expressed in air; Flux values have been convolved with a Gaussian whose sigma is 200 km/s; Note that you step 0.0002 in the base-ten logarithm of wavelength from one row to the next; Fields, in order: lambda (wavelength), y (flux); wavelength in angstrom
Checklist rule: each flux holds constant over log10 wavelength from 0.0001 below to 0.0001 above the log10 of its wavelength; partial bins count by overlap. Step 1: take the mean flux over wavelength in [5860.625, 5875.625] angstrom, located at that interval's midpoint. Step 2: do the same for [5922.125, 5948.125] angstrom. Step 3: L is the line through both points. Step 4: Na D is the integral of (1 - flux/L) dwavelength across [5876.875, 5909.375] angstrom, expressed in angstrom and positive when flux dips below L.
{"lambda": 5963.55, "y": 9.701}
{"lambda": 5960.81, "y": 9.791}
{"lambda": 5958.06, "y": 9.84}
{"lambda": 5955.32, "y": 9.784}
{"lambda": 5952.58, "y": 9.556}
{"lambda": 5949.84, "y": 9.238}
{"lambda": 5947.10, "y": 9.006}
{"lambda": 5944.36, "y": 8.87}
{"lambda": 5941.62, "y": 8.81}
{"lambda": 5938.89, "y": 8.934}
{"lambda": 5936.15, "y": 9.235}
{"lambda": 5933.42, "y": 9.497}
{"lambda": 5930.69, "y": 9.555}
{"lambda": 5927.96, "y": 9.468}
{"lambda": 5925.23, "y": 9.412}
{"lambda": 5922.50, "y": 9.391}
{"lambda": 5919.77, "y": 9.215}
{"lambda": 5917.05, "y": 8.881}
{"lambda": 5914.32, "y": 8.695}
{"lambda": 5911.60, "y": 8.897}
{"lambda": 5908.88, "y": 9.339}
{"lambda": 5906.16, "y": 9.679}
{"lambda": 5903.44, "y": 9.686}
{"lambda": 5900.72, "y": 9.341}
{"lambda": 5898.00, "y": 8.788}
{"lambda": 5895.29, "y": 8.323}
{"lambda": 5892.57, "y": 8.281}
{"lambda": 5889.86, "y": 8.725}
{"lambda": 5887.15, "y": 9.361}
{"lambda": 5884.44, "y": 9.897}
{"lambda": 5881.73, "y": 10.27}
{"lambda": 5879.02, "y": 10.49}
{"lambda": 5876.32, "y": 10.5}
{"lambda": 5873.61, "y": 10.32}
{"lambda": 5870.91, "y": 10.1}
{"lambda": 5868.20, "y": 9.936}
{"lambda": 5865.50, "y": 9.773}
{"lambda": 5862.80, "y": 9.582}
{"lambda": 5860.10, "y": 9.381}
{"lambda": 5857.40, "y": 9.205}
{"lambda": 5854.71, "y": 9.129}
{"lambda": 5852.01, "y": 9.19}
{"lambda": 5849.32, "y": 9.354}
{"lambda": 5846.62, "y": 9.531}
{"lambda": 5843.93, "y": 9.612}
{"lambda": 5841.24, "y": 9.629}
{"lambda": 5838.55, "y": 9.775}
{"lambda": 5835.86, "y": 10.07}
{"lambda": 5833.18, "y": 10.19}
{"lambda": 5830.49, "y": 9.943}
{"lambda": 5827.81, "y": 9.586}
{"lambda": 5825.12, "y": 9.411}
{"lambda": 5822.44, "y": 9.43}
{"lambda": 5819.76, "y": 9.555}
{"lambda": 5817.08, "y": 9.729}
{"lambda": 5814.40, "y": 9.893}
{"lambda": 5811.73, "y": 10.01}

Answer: 1.0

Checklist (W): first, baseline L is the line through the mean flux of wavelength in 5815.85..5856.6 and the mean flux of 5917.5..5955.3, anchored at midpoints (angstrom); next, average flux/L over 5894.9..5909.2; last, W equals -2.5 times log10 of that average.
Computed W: 0.02 mag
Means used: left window 9.6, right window 9.26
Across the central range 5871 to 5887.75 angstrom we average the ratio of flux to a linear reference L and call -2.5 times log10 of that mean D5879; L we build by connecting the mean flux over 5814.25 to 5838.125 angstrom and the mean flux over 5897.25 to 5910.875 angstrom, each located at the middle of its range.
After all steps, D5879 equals -0.08 mag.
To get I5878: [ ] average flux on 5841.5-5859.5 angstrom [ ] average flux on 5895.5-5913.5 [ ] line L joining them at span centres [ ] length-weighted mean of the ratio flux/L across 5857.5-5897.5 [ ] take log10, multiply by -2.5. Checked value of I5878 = -0.04 mag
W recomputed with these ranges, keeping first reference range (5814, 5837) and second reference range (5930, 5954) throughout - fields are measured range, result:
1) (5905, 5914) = 0.01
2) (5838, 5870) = 0.01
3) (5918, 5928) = -0.01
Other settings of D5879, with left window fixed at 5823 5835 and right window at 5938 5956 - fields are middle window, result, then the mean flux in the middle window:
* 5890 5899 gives 0.11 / 8.49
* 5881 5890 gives -0.02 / 9.63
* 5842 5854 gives 0.03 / 9.41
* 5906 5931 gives 0.01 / 9.22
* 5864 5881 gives -0.07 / 10.2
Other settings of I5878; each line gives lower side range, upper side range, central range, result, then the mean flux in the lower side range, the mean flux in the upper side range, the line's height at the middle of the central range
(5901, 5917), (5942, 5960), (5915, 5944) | 0.01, 9.23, 9.36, 9.29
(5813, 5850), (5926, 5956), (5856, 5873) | -0.01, 9.7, 9.26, 9.57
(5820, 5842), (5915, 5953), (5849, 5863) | 0.04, 9.75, 9.2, 9.61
